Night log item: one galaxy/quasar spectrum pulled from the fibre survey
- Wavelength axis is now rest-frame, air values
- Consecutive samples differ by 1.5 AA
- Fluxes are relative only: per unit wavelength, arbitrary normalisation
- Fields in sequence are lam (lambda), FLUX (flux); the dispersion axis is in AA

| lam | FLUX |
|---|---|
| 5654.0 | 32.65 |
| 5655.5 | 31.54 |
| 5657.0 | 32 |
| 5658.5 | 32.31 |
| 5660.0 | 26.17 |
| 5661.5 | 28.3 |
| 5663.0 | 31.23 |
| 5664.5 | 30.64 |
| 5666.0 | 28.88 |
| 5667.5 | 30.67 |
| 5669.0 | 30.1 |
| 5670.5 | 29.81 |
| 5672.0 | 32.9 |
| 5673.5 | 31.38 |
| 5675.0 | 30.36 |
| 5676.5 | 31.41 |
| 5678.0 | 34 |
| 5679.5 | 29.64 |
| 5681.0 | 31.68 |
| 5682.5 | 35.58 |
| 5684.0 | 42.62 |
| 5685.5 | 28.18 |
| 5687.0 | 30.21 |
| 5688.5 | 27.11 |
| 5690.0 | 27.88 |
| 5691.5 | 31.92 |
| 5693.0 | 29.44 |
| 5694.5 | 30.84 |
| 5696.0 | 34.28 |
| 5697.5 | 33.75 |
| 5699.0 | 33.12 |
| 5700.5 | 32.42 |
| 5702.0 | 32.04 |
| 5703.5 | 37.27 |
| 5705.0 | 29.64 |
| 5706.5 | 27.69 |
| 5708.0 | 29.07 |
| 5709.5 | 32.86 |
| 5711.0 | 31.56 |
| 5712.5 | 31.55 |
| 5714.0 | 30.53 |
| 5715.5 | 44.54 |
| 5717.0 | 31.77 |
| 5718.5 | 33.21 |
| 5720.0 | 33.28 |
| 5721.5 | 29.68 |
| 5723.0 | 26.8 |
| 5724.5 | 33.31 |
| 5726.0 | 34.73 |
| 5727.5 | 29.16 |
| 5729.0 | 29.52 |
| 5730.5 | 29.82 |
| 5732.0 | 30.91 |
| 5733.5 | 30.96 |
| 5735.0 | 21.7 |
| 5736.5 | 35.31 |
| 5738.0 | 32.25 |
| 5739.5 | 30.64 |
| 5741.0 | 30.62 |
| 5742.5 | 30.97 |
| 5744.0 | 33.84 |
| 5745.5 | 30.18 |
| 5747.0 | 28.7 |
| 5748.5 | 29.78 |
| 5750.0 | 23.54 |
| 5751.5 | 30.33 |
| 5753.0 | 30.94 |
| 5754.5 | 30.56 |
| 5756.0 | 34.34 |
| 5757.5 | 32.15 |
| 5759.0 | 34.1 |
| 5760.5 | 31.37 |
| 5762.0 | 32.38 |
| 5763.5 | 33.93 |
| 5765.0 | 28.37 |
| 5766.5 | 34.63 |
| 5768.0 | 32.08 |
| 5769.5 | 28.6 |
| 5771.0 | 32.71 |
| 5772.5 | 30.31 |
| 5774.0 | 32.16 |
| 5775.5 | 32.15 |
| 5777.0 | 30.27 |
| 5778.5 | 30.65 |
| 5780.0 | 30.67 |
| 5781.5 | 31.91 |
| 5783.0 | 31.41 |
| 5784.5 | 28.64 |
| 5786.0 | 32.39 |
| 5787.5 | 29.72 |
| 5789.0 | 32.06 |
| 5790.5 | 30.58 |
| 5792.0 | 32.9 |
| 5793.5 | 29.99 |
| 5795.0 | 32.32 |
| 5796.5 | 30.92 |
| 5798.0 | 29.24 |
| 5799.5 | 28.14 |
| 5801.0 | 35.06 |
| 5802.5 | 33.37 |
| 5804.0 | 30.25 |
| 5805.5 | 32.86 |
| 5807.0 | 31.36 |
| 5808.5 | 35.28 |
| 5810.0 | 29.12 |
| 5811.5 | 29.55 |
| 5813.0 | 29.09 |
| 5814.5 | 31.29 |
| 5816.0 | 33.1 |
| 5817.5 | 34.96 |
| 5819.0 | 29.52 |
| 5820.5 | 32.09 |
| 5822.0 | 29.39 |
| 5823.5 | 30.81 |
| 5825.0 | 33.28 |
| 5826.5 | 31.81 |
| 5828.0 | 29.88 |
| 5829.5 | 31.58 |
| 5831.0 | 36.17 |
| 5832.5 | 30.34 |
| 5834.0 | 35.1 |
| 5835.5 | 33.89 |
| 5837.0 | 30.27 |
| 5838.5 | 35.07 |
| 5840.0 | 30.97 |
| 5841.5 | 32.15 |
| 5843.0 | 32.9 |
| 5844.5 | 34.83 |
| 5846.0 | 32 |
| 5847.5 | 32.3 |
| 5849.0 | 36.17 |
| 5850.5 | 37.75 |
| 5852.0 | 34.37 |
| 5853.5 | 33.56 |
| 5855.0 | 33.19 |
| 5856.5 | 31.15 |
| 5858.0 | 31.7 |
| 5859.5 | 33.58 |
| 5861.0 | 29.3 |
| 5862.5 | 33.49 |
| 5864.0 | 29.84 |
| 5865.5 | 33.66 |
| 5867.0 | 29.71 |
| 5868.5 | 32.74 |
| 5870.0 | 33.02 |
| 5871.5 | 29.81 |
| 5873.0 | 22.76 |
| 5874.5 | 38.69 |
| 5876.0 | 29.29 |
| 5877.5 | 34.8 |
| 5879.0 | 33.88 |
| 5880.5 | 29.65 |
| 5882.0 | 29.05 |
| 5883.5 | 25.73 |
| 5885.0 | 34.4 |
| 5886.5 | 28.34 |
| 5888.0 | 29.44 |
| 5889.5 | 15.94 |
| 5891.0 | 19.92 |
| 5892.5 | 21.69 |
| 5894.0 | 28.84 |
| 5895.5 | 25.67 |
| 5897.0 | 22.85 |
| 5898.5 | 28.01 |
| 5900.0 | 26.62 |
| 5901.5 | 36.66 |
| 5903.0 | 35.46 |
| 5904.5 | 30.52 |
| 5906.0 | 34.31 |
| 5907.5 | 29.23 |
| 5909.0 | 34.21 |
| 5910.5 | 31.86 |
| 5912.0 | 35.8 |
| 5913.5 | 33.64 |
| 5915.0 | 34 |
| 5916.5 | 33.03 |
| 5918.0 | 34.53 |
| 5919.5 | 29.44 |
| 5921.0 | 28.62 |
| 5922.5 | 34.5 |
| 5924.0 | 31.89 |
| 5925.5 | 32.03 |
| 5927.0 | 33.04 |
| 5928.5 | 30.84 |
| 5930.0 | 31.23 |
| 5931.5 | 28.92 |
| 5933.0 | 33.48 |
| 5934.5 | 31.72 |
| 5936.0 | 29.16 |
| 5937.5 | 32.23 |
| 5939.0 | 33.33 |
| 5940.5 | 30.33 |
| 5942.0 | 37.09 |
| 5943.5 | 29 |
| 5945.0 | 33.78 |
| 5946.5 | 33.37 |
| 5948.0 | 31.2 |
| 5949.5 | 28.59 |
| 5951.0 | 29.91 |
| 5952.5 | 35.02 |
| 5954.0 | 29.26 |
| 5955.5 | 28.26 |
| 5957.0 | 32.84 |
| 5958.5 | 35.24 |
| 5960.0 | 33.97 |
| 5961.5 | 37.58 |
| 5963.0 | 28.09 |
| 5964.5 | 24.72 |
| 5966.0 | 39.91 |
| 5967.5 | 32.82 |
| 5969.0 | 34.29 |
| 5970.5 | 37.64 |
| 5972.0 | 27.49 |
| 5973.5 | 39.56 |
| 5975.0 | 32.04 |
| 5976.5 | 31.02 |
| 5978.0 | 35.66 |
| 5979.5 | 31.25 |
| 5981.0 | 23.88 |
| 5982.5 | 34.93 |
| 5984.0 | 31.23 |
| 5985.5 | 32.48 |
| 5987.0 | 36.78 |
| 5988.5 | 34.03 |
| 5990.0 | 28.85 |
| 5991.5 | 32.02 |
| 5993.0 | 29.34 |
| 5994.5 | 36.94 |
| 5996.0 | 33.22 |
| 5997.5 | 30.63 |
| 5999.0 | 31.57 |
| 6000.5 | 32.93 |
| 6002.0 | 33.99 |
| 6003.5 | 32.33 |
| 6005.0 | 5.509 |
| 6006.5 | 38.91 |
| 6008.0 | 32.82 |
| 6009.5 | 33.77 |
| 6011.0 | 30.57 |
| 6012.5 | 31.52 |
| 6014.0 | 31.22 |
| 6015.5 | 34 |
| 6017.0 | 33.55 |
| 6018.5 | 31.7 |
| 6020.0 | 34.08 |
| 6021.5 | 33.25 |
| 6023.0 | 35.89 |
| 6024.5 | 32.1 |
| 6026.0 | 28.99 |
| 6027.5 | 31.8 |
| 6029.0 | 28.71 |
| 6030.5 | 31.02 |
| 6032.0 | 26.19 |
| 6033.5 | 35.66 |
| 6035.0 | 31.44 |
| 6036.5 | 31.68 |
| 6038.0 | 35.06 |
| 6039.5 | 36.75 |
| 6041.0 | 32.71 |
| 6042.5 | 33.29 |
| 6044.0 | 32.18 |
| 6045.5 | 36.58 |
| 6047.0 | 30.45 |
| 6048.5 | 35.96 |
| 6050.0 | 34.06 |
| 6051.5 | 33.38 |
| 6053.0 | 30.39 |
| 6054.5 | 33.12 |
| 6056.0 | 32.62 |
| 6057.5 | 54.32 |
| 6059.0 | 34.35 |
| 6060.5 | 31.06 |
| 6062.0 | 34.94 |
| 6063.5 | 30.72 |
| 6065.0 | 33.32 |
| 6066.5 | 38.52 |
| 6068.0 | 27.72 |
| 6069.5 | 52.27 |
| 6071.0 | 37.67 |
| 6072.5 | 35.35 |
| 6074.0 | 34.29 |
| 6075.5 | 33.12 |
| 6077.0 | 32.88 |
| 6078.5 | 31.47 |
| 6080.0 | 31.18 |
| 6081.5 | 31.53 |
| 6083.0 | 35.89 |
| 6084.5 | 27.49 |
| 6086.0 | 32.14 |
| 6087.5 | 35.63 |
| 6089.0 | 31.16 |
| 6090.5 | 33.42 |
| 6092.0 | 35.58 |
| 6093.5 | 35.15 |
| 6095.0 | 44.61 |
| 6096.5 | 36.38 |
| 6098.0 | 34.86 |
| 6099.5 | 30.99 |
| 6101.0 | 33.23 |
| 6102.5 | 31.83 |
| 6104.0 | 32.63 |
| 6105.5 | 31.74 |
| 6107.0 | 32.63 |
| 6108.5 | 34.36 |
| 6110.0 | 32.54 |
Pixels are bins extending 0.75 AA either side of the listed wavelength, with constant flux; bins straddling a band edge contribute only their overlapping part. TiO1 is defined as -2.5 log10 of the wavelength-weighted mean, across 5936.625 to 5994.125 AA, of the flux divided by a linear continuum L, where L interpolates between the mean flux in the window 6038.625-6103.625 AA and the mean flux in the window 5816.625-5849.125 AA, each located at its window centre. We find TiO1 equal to 0.041 mag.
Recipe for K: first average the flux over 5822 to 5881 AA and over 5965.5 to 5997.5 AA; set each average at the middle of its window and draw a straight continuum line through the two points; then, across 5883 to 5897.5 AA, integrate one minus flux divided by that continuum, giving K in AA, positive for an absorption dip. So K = 3.2 AA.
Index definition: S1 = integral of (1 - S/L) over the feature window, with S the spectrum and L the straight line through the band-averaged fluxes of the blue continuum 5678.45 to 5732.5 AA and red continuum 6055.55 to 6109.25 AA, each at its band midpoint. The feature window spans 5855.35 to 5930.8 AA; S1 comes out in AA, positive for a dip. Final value 6.1 AA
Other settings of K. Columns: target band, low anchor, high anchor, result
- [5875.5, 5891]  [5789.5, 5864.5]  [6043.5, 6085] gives 2.0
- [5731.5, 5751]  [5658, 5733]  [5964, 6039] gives 1.0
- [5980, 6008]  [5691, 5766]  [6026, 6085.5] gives 1.9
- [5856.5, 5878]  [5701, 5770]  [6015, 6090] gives 0.5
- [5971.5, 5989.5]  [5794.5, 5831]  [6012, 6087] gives 0.2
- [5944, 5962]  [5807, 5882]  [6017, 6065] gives 0.3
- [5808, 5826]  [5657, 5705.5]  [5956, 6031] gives 0.2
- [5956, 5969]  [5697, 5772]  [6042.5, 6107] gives 0.1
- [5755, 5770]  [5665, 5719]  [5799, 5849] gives -0.1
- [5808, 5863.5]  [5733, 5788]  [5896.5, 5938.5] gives -1.9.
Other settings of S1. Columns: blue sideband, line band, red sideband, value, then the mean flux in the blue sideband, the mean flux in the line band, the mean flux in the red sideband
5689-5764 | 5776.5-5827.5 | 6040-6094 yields 1.21 AA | 31.4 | 31.3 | 34.3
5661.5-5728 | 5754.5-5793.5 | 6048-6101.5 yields 0.98 AA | 31.8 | 31.6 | 34.7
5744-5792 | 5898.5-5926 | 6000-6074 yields -0.16 AA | 31.1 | 32.5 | 33.3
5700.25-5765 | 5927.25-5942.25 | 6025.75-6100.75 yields 0.59 AA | 31.4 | 31.7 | 34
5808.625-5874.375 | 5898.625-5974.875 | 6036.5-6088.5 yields 1.73 AA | 32.1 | 32.4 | 34.4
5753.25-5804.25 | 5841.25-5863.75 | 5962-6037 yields -1.11 AA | 31.5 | 33.2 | 31.9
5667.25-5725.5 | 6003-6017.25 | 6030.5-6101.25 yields 1.54 AA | 31.9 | 30.3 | 34.3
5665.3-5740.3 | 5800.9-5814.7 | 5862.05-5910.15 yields -0.51 AA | 31.6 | 31.6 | 29.6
